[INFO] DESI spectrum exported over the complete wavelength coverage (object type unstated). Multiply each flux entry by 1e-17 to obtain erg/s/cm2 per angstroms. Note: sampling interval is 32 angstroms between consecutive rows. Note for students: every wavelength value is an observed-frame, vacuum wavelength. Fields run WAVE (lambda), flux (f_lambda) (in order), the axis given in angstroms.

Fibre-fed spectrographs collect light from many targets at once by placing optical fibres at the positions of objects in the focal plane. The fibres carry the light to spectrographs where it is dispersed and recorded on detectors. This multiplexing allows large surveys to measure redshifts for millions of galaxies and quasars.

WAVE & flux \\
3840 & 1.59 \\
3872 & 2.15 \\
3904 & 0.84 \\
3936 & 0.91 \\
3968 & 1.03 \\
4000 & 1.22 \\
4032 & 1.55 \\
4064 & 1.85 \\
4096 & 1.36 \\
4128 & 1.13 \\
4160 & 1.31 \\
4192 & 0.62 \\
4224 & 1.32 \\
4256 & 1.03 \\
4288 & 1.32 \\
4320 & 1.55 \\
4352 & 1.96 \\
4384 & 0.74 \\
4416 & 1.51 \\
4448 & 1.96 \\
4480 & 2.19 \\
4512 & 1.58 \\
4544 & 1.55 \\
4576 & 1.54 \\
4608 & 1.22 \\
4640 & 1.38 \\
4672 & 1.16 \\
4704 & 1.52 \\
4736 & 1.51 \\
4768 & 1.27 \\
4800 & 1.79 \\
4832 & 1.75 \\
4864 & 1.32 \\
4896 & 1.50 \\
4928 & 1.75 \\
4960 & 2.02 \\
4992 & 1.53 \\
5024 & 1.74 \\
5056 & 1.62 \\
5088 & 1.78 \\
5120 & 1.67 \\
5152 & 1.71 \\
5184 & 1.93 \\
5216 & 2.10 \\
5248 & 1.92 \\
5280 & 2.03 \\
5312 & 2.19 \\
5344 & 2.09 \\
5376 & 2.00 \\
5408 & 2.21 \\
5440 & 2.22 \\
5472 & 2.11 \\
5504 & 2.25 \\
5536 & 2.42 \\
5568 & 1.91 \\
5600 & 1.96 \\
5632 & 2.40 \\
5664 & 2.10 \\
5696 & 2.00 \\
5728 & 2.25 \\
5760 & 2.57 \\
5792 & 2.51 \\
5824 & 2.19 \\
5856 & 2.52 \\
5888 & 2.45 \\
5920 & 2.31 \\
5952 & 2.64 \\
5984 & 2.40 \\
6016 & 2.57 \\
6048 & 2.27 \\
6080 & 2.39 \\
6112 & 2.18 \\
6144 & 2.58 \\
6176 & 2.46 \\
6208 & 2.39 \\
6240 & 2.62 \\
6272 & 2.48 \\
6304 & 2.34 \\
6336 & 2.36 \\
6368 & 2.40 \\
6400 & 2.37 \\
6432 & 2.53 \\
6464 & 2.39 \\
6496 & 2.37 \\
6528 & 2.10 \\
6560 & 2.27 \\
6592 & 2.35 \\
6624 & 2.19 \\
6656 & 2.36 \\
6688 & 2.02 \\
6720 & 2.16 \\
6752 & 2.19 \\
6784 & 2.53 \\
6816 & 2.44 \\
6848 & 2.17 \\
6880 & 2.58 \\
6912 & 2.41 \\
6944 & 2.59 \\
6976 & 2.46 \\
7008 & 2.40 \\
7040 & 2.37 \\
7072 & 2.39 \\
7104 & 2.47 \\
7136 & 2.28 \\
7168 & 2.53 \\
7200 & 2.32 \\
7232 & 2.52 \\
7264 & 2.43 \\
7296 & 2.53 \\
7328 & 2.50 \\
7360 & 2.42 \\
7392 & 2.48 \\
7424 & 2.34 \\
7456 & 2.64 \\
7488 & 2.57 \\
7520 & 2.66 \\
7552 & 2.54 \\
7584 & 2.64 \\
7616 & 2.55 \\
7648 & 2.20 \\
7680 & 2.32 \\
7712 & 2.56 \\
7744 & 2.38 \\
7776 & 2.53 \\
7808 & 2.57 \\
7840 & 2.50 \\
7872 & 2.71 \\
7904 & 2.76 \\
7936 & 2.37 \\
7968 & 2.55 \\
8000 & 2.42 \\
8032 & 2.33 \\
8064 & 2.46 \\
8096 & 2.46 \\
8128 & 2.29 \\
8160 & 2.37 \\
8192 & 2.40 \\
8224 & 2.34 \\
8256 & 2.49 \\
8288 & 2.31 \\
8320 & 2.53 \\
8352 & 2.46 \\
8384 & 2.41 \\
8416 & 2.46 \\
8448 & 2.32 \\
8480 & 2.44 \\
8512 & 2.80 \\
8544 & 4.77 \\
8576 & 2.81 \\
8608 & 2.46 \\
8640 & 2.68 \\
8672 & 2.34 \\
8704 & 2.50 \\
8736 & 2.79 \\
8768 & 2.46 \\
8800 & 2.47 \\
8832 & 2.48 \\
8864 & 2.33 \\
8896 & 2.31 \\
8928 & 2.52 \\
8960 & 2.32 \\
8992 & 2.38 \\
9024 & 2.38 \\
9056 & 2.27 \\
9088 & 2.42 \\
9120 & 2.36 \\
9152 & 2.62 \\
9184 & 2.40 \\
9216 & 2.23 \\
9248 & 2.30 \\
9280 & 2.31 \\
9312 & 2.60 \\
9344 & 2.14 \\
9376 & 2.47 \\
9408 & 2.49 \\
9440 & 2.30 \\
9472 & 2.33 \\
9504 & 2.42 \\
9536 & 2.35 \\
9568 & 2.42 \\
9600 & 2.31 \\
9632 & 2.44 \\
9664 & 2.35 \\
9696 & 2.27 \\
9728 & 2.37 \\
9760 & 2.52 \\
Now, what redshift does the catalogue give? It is 0.30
